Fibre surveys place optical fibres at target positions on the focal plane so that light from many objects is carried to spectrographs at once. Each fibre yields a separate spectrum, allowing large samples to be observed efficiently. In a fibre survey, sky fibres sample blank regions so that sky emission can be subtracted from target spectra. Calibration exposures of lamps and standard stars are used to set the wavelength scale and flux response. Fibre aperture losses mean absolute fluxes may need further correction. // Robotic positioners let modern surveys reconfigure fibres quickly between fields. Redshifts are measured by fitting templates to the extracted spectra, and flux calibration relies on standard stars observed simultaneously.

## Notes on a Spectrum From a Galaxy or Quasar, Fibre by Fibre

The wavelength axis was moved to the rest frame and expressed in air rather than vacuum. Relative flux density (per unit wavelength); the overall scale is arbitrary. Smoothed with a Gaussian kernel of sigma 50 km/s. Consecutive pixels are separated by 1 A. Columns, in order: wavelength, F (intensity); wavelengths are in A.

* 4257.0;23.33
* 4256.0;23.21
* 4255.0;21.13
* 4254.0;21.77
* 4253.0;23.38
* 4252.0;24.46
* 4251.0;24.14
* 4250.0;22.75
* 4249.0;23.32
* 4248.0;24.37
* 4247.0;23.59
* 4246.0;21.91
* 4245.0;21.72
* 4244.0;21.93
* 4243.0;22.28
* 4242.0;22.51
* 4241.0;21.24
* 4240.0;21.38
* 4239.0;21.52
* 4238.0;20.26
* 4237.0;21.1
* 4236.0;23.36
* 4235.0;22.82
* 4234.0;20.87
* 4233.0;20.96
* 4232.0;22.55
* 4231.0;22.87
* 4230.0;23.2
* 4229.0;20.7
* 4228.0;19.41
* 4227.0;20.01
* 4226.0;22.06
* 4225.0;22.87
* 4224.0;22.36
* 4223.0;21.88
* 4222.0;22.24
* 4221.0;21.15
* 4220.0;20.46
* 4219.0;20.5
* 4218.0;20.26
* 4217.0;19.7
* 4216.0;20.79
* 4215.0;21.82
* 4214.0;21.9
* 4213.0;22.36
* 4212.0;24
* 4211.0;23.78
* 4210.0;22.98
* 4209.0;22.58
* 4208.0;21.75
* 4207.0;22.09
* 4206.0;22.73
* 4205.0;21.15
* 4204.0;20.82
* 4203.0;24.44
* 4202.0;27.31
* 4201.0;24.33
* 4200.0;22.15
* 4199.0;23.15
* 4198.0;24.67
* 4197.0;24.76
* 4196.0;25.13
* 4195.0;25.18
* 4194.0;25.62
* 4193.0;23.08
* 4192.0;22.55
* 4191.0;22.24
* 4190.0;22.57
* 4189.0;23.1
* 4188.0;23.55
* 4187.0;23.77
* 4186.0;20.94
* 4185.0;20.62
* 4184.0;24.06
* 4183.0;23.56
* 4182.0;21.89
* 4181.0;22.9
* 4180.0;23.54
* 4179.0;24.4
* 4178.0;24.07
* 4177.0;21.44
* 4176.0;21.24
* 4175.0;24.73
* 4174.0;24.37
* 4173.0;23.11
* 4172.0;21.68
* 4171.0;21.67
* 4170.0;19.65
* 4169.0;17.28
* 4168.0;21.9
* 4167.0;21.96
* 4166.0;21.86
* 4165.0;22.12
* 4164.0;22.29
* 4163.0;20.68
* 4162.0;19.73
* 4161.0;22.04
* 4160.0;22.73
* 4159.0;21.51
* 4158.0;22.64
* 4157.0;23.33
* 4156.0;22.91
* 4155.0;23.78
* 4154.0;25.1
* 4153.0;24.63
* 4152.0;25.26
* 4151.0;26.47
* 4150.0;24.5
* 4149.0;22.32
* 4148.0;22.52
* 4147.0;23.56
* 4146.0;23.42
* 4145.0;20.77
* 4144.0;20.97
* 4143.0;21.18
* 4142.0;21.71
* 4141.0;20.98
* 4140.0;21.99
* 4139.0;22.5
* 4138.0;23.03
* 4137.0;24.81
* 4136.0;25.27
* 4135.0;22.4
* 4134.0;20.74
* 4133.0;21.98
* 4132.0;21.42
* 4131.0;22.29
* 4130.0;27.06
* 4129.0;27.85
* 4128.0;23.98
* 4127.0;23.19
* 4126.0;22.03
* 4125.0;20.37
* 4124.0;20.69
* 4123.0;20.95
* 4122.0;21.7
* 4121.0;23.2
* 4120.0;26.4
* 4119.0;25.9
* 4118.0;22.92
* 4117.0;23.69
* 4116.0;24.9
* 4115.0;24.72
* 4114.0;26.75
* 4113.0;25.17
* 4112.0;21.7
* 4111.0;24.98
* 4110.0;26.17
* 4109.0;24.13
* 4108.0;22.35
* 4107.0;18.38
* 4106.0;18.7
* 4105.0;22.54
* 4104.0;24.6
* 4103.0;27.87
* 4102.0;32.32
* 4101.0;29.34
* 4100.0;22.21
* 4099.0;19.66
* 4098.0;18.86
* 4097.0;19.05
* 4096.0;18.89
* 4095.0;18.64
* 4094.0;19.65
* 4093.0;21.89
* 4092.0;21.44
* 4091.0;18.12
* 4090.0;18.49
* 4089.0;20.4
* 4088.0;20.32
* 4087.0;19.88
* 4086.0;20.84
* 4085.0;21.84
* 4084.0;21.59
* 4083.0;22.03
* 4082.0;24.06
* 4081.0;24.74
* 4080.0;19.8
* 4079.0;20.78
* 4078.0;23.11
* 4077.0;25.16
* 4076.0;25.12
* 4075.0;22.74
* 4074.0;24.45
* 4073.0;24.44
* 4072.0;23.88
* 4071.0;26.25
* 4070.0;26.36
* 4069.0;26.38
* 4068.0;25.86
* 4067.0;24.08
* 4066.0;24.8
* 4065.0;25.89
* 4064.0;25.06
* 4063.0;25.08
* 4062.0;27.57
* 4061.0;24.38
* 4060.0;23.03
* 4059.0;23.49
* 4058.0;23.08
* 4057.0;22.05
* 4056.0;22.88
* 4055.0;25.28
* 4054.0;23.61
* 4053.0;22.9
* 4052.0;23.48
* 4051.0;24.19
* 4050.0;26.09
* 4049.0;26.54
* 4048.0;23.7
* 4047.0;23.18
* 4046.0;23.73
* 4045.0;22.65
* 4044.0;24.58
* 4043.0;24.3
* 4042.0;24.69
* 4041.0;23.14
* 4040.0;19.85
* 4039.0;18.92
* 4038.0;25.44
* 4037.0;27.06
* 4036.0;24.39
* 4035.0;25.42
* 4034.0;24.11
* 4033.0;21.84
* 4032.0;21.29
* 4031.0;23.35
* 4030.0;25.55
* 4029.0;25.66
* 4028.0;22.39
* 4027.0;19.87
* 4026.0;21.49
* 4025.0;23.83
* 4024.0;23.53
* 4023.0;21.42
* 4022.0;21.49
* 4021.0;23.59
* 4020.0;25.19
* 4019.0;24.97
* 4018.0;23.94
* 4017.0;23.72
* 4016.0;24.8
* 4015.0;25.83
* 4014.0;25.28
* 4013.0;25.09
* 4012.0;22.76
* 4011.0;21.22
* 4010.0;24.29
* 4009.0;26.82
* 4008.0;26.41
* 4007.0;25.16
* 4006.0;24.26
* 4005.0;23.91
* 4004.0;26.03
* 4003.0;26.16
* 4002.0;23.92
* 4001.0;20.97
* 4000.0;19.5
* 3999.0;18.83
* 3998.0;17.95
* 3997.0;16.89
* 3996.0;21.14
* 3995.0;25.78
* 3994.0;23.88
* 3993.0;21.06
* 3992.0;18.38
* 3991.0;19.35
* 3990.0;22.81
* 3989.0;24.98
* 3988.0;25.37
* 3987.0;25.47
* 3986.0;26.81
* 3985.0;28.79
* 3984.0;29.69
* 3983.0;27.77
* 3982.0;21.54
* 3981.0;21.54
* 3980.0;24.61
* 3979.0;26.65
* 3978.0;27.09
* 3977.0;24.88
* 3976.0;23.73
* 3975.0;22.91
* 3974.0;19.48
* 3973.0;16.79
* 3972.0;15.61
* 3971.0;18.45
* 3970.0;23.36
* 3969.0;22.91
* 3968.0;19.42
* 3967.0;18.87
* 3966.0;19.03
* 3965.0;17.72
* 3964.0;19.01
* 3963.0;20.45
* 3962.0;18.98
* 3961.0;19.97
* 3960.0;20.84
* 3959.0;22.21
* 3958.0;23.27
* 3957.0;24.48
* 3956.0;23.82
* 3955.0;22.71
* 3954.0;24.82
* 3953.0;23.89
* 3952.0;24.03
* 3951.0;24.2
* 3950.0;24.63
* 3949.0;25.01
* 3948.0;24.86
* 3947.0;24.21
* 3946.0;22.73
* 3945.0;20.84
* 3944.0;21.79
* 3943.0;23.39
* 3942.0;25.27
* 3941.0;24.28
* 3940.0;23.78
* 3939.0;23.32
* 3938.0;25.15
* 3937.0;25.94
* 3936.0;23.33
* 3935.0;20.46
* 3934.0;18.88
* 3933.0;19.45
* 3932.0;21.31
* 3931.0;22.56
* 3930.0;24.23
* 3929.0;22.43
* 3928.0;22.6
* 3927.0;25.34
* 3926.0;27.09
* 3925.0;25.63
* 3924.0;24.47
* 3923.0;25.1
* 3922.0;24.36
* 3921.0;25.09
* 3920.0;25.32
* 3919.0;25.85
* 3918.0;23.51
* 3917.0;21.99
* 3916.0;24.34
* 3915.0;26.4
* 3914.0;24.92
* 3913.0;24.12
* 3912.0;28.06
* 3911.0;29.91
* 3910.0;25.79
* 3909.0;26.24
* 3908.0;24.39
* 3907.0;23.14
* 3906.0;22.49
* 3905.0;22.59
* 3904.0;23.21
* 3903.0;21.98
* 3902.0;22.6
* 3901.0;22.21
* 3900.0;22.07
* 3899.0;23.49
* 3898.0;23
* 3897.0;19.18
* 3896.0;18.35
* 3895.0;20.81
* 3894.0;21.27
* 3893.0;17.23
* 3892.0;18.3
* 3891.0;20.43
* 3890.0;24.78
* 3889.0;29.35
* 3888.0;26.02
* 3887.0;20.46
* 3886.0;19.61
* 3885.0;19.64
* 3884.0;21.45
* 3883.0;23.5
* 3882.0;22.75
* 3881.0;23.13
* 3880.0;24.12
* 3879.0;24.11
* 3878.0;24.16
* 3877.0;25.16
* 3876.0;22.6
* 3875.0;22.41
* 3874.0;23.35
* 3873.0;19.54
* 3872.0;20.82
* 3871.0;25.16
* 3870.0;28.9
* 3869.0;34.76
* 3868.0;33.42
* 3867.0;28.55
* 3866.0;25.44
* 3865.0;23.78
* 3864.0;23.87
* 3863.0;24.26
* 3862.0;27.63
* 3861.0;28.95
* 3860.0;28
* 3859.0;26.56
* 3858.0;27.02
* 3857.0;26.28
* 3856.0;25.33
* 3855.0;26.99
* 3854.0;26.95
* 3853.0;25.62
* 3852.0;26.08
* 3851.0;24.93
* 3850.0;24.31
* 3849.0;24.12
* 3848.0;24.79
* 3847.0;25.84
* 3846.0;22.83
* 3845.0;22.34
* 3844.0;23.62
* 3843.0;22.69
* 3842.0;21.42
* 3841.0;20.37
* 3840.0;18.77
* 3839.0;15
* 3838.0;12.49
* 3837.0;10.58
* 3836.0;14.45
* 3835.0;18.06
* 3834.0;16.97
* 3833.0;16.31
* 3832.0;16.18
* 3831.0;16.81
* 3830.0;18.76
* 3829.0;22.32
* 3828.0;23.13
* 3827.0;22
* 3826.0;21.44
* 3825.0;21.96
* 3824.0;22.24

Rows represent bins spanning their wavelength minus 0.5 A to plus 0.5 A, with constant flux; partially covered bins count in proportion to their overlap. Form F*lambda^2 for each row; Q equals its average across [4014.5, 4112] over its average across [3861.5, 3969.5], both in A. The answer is 1.07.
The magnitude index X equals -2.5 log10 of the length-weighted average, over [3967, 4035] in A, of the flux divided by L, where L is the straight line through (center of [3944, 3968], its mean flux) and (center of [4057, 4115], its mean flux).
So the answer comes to -0.033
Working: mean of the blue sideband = 22.1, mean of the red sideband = 23.1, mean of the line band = 23.2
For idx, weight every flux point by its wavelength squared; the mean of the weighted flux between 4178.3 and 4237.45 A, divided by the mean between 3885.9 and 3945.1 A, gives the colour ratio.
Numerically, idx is 1.1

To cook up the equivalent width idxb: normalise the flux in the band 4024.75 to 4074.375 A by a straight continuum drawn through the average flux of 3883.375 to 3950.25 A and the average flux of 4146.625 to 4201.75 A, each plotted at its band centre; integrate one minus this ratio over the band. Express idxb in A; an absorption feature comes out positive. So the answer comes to -2.0 A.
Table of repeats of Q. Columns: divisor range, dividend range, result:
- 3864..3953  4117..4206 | 1.10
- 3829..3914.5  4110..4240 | 1.15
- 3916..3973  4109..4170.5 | 1.12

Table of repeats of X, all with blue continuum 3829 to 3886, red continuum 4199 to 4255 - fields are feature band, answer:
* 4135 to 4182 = -0.013 mag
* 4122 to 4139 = -0.026 mag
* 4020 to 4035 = -0.016 mag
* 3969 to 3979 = 0.052 mag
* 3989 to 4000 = 0.098 mag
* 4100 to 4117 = -0.097 mag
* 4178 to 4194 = -0.033 mag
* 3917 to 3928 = -0.092 mag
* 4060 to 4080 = -0.096 mag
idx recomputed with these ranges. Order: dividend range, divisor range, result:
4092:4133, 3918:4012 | 1.08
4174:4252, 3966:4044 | 1.08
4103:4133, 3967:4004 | 1.11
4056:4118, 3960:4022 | 1.07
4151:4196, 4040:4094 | 1.02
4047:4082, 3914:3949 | 1.09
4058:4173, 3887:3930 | 1.07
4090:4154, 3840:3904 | 1.09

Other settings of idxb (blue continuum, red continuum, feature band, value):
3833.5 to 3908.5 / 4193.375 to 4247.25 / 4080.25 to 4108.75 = 1.1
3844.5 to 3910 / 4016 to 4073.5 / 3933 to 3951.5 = 0.5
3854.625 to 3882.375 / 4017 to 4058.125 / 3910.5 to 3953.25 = 1.4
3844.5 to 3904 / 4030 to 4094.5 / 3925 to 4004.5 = 3.5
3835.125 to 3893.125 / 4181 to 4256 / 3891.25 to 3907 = 1.4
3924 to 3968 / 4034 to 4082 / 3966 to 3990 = -0.1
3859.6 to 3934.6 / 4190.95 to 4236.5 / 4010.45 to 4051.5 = -0.7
